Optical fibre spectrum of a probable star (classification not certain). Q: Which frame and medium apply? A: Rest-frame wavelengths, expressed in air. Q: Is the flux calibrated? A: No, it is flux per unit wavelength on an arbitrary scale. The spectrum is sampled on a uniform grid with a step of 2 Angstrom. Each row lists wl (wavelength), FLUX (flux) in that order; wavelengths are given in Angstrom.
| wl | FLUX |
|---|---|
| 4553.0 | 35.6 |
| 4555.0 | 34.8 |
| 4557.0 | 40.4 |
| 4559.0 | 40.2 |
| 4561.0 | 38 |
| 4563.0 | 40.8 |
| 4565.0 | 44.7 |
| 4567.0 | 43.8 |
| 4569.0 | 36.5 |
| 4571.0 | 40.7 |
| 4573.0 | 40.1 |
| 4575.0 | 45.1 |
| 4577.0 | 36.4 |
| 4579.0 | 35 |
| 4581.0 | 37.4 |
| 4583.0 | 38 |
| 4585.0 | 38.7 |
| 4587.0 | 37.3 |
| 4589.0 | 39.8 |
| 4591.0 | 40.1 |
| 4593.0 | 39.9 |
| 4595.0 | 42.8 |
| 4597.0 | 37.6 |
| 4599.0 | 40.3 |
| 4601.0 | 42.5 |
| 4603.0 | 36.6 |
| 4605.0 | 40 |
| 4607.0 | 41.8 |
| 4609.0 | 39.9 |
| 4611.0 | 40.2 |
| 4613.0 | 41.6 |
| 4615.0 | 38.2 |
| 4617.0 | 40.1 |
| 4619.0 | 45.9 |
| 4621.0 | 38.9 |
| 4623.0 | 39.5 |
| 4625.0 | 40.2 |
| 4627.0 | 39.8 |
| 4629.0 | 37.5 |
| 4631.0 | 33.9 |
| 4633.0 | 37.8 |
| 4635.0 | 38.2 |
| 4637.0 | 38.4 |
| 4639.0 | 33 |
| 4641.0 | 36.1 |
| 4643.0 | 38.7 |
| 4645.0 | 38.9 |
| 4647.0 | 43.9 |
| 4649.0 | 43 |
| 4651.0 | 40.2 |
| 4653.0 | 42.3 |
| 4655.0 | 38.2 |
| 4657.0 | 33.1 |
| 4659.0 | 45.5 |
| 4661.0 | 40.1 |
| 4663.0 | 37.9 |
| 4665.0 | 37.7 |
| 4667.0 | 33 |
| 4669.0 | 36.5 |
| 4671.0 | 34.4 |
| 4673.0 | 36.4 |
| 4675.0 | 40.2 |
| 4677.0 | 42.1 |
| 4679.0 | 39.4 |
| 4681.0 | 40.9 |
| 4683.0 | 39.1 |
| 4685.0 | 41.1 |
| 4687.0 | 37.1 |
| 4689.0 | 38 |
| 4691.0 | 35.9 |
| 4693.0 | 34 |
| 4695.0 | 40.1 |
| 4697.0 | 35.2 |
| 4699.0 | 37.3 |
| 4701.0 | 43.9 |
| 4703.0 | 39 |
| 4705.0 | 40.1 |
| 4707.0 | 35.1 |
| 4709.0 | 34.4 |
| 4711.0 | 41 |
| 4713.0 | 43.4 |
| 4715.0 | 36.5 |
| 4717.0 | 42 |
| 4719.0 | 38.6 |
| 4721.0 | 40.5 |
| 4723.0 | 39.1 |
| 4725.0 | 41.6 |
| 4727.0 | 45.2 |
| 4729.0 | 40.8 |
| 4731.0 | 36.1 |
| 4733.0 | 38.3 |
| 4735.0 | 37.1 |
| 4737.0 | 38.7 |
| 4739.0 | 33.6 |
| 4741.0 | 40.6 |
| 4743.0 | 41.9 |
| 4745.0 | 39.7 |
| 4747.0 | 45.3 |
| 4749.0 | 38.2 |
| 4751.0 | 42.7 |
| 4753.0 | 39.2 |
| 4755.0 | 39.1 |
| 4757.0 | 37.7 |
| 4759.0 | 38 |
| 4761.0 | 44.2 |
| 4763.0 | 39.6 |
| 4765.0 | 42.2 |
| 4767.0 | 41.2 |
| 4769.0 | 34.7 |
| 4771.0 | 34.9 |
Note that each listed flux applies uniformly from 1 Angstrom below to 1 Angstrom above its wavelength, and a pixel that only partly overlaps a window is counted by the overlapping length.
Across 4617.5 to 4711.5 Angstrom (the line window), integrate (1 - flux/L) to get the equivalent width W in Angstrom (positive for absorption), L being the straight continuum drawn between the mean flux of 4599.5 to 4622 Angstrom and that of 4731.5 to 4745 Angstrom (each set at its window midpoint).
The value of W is 2.5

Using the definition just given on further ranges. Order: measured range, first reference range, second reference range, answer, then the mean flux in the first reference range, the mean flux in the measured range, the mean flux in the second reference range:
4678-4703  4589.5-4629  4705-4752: 0.80 Angstrom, 40.2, 38.5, 39.6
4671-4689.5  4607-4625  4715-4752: 0.50 Angstrom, 40.6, 39.1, 39.9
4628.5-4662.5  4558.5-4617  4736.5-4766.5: 0.97 Angstrom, 39.8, 38.8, 40.1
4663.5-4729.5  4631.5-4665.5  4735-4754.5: 1.06 Angstrom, 38.9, 38.8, 39.8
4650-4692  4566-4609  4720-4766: 1.32 Angstrom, 39.6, 38.5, 40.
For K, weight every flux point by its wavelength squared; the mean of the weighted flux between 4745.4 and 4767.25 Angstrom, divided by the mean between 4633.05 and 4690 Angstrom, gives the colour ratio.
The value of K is 1.09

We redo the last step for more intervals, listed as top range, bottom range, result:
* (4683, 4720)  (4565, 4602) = 1.02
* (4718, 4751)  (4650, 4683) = 1.06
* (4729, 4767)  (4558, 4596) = 1.07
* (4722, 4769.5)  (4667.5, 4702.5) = 1.07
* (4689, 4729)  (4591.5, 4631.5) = 1.02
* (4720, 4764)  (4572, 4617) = 1.07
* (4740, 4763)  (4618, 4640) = 1.11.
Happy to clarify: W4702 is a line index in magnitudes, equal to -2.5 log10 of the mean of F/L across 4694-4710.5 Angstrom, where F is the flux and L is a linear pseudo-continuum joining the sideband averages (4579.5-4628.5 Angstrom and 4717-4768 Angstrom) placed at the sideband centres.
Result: 0.048 mag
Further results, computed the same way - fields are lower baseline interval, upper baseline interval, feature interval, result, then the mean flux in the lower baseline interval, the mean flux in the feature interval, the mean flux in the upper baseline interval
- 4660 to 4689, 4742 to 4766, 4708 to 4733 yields -0.01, 38.3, 39.9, 40.7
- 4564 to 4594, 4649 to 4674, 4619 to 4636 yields 0.00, 39.6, 38.7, 38.1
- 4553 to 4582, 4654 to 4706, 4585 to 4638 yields -0.02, 39.4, 39.6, 38.3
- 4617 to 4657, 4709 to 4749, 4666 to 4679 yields 0.06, 39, 37.3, 39.8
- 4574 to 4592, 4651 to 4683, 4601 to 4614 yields -0.04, 38.6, 40.2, 38.6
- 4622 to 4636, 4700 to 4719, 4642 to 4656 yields -0.06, 38.1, 40.7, 39.4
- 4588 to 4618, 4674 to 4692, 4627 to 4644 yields 0.08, 40.1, 36.9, 39.3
